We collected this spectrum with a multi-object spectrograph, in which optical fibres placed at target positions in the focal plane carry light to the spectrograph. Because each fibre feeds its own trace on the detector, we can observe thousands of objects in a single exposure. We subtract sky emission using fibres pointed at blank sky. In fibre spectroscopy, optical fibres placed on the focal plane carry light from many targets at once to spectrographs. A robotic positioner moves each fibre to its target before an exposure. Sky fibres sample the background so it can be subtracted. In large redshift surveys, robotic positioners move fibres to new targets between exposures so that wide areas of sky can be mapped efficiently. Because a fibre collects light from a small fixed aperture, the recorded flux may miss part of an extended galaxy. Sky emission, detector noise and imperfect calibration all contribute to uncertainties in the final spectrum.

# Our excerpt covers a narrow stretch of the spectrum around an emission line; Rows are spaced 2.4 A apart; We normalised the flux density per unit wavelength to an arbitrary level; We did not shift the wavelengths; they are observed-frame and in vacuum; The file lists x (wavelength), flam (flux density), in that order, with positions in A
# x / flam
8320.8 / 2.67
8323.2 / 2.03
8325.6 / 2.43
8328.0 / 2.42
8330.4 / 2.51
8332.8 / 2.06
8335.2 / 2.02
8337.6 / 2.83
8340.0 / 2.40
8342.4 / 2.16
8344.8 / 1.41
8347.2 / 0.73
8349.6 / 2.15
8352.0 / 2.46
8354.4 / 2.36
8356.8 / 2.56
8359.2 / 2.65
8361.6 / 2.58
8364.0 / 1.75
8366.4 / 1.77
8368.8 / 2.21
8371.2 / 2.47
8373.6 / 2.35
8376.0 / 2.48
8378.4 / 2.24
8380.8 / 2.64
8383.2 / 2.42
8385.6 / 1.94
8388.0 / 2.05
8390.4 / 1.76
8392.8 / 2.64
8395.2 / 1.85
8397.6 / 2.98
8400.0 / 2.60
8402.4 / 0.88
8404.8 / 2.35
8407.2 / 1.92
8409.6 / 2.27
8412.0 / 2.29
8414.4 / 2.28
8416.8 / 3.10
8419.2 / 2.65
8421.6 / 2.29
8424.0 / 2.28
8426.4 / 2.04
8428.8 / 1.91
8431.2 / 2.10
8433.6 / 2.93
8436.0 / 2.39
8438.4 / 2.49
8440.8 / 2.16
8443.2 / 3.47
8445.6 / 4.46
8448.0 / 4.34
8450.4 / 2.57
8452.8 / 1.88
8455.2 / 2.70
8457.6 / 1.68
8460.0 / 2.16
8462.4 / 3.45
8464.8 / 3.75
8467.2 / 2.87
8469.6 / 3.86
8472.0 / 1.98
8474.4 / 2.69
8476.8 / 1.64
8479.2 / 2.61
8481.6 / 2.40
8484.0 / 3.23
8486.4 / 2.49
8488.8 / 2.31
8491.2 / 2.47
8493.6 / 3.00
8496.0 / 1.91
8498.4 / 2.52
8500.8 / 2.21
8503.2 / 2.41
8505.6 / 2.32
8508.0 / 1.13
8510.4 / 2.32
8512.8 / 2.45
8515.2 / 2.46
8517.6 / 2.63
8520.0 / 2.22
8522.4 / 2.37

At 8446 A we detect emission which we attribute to [S II]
